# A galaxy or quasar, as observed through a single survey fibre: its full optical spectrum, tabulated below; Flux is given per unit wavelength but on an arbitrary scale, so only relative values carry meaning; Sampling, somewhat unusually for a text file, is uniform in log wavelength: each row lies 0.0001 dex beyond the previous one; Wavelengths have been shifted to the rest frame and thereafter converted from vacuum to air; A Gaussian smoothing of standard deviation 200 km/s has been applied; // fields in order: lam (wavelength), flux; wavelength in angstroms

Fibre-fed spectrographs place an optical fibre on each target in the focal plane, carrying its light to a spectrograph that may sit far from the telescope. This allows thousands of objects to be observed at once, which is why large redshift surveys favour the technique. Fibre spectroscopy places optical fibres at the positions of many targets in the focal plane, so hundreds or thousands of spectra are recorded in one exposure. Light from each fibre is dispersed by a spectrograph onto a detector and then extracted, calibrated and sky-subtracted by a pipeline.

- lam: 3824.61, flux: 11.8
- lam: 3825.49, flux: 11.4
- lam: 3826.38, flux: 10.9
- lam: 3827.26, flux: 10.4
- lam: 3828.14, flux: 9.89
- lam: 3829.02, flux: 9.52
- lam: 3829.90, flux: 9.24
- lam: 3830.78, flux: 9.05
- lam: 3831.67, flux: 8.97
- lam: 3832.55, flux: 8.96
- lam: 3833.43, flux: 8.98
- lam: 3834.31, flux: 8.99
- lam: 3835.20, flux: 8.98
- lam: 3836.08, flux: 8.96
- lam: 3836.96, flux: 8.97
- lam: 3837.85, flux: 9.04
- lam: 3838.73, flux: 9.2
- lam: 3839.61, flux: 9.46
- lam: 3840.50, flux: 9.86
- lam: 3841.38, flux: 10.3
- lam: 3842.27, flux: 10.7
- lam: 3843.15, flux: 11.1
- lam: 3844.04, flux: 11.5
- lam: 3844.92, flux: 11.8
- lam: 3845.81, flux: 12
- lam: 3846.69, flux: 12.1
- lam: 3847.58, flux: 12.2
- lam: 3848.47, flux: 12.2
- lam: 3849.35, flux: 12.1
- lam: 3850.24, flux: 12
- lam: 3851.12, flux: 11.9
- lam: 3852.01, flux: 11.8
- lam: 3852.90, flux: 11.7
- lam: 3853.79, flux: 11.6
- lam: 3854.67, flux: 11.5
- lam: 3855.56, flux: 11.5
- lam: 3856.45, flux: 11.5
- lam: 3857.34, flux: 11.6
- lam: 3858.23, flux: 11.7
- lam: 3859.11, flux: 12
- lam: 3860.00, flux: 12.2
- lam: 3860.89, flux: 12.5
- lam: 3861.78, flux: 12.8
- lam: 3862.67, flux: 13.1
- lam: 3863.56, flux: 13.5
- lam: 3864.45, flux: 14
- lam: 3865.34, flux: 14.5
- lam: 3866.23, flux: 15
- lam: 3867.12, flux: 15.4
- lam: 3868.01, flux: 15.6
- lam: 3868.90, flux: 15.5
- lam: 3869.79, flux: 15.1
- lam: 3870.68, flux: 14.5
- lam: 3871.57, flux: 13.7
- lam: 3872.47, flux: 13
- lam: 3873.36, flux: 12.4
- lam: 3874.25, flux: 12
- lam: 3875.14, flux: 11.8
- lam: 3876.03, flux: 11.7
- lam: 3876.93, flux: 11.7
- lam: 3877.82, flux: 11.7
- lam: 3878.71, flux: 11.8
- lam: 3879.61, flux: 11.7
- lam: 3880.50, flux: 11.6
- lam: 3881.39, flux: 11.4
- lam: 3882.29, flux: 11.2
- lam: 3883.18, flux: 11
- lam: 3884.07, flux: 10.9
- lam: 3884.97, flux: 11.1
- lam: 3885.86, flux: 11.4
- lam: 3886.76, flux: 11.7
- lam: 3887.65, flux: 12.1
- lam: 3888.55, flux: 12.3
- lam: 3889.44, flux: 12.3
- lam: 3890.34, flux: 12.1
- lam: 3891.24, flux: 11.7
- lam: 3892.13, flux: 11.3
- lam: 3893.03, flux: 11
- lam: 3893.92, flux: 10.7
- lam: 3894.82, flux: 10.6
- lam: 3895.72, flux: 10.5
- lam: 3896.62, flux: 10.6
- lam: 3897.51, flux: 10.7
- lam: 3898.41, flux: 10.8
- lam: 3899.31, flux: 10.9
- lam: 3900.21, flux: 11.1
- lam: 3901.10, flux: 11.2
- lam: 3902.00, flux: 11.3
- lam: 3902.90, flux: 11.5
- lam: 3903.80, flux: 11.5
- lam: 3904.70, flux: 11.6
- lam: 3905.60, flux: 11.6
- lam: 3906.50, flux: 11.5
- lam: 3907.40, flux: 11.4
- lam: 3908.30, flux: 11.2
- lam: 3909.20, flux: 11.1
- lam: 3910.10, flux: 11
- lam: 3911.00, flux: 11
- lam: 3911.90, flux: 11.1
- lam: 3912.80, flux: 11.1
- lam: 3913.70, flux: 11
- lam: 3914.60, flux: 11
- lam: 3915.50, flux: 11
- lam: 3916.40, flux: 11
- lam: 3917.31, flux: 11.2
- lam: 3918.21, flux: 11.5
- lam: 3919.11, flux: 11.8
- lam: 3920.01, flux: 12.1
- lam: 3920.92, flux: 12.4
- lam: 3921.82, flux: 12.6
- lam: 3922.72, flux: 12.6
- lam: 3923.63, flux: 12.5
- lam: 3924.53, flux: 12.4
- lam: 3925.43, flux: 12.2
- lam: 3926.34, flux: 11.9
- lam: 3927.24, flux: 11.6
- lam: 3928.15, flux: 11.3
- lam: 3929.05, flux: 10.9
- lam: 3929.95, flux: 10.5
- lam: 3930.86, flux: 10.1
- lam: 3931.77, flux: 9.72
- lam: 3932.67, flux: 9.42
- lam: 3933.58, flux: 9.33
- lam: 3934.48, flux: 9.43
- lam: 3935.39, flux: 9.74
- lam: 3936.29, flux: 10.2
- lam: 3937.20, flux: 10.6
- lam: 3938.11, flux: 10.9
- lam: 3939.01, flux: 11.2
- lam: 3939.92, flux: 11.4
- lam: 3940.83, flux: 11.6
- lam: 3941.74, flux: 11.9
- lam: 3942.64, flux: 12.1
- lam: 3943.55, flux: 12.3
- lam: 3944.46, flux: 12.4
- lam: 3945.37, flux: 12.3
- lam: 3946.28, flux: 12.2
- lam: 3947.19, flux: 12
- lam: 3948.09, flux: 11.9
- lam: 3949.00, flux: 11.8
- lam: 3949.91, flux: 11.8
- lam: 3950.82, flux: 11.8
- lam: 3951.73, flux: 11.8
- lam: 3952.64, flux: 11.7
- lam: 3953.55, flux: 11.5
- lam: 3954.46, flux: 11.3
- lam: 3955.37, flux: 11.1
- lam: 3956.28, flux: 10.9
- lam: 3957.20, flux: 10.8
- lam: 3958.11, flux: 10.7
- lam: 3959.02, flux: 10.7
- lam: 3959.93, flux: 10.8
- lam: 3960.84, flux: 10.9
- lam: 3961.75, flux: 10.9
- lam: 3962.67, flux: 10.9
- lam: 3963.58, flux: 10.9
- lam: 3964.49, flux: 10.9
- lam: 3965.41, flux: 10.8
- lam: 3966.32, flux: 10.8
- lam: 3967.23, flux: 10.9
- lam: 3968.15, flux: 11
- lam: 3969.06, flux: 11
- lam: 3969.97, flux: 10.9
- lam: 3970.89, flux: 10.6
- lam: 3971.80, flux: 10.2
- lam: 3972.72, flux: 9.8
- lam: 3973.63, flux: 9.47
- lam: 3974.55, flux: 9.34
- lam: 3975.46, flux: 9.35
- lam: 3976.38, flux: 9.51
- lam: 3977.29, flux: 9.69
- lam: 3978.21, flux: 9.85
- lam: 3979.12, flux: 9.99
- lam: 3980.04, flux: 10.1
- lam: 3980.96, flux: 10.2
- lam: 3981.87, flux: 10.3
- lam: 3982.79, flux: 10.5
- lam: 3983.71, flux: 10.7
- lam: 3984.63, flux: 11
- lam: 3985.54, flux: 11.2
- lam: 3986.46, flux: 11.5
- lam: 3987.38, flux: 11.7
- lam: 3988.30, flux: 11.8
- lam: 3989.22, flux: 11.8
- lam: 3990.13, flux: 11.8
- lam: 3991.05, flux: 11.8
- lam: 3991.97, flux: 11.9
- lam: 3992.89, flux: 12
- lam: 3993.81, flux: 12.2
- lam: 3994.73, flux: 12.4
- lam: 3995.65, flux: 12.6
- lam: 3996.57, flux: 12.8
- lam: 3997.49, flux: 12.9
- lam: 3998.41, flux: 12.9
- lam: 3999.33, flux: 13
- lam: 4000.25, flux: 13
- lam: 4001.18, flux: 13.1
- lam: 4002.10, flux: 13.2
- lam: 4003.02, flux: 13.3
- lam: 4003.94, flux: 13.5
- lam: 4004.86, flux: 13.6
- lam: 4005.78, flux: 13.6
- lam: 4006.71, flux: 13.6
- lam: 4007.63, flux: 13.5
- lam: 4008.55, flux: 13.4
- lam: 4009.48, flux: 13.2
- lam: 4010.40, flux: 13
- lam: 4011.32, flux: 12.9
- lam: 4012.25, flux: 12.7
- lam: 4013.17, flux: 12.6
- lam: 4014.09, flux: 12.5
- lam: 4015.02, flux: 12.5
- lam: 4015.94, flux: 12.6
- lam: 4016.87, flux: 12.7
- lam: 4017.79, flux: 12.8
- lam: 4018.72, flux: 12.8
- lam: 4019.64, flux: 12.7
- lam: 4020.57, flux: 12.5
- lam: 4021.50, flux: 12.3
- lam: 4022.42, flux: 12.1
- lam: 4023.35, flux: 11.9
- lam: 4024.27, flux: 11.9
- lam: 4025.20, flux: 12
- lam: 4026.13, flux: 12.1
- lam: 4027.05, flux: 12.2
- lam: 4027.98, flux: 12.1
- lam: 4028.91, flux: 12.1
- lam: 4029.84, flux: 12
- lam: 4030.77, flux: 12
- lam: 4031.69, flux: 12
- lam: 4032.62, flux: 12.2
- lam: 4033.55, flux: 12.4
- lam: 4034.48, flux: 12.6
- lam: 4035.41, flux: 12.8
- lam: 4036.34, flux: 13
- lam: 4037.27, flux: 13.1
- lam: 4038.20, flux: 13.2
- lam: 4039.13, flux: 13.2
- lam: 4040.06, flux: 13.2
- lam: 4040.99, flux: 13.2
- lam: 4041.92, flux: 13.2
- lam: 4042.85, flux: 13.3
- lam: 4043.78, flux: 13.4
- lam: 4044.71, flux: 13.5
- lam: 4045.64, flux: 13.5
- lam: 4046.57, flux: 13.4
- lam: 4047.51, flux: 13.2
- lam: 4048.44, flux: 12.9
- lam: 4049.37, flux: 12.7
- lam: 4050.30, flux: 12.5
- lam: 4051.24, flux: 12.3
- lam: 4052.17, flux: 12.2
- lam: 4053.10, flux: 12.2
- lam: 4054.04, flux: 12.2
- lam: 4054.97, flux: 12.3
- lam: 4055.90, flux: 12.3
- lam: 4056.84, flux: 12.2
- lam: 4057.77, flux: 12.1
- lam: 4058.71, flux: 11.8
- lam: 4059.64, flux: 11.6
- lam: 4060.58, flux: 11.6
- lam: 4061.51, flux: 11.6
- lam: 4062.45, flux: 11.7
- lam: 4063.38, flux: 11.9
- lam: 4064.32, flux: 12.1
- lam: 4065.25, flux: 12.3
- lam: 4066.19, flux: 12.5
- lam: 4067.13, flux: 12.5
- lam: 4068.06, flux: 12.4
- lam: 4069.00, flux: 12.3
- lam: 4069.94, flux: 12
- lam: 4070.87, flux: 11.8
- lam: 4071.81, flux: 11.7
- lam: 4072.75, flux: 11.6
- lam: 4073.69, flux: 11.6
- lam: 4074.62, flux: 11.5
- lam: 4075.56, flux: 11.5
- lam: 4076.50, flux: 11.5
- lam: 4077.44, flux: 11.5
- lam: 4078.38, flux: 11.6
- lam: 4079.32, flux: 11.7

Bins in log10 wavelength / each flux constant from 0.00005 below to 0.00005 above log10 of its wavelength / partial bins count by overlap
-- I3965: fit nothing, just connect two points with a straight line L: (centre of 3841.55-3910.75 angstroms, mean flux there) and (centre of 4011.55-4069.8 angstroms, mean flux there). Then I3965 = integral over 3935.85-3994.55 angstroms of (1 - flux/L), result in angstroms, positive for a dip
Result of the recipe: 5.7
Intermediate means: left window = 12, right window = 12.5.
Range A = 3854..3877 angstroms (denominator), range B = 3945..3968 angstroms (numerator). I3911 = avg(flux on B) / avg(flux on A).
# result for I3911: 0.86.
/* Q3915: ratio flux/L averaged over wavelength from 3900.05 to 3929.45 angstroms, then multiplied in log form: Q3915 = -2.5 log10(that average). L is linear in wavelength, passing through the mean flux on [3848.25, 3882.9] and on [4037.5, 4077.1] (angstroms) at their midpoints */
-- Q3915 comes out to 0.09 mag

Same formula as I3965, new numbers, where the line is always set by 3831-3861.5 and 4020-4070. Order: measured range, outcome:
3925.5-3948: 1.0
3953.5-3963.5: 0.7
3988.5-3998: -0.1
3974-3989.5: 1.9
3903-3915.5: 0.1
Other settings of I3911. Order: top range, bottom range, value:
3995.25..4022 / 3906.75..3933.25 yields 1.14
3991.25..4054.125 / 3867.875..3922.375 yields 1.09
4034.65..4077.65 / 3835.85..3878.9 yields 1.02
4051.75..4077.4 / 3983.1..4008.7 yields 0.96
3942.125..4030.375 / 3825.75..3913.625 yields 1.02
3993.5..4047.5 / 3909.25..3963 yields 1.13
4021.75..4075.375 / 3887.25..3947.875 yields 1.09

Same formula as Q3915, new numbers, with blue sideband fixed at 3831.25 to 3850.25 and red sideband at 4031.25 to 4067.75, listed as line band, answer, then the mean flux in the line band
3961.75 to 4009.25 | 0.04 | 11.5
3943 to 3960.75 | 0.00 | 11.6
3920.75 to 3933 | -0.02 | 11.4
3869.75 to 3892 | -0.12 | 12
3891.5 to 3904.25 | 0.00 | 11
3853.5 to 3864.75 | -0.16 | 12.3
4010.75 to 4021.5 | -0.04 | 12.6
